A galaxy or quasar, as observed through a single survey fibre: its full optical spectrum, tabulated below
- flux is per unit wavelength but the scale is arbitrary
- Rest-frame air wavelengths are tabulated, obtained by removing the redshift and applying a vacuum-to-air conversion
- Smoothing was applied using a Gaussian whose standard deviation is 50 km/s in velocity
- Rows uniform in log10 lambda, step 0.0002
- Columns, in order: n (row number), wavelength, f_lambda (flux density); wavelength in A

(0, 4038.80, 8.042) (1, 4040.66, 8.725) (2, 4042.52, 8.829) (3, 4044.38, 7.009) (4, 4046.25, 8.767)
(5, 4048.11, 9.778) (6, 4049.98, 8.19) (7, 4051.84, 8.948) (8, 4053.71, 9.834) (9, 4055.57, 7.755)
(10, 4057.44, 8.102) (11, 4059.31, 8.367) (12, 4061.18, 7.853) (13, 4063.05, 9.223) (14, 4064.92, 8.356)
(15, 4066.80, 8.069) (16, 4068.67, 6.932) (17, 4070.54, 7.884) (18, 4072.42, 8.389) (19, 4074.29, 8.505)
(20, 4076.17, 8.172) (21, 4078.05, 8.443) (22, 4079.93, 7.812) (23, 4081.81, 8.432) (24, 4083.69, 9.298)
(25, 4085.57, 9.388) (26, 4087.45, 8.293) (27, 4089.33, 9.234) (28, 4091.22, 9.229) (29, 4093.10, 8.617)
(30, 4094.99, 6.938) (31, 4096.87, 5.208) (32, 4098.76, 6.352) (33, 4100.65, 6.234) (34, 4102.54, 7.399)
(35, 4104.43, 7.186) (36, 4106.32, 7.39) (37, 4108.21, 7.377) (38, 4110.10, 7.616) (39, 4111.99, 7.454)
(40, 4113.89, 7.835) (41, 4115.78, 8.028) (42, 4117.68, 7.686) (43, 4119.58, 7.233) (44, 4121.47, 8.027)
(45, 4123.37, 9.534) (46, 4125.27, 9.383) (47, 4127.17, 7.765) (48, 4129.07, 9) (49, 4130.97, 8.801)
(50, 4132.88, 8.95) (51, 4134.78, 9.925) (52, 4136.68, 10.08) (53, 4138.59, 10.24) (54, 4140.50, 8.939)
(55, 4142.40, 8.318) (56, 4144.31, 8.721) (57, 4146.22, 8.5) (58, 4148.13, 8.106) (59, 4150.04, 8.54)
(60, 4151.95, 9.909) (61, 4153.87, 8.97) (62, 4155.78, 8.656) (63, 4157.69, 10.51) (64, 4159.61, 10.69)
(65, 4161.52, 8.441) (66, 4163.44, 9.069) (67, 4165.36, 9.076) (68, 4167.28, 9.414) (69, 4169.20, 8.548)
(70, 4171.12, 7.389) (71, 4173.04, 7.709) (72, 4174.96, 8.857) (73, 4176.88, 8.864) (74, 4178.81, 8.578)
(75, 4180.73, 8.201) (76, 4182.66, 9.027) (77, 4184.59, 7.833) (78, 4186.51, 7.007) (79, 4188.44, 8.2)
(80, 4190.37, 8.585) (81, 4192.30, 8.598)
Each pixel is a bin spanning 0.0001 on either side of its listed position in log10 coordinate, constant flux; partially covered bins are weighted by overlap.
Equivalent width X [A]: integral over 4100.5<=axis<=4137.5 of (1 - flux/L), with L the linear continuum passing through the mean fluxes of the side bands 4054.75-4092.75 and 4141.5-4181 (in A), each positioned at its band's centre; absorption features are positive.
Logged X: 1.88 A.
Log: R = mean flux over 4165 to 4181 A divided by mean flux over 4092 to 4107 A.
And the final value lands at 1.23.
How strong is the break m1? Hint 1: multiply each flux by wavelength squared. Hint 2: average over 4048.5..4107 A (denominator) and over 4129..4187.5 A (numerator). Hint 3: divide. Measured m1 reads 1.1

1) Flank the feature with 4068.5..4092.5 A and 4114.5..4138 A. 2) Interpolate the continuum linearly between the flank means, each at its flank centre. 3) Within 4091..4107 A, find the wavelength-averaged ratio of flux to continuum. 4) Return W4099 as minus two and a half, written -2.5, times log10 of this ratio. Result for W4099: 0.21 mag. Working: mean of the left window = 8.51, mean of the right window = 8.71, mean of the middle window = 7.08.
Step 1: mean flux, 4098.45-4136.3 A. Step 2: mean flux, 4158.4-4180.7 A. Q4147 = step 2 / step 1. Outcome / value 1.1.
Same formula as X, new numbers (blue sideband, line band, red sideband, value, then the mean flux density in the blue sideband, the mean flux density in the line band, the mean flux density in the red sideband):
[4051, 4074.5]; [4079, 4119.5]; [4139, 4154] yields 3.66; 8.32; 7.75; 8.79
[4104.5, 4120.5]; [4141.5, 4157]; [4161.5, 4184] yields -1.06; 7.56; 8.75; 8.59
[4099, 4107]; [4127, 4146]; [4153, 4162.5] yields -1.37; 6.98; 9.11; 9.46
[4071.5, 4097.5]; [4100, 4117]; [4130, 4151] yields 2.37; 8.32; 7.42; 9.01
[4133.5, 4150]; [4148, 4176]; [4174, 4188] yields -0.82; 9.07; 8.95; 8.33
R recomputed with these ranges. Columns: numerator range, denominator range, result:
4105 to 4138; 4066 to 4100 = 1.04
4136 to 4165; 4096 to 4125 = 1.23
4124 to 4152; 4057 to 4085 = 1.09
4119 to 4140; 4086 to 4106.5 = 1.20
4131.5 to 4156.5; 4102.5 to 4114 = 1.22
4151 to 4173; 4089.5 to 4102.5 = 1.26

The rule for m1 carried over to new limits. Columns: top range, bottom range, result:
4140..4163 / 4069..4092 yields 1.09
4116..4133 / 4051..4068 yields 1.03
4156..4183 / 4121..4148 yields 1.00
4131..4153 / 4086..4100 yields 1.21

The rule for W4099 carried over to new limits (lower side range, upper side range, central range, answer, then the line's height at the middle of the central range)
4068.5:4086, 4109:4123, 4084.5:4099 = 0.02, 8.14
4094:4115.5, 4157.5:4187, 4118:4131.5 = -0.13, 7.52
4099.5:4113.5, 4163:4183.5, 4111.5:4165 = -0.12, 7.89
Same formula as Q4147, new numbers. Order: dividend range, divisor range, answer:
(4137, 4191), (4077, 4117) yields 1.12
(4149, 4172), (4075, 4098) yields 1.10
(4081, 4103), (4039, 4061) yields 0.92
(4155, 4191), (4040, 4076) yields 1.03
